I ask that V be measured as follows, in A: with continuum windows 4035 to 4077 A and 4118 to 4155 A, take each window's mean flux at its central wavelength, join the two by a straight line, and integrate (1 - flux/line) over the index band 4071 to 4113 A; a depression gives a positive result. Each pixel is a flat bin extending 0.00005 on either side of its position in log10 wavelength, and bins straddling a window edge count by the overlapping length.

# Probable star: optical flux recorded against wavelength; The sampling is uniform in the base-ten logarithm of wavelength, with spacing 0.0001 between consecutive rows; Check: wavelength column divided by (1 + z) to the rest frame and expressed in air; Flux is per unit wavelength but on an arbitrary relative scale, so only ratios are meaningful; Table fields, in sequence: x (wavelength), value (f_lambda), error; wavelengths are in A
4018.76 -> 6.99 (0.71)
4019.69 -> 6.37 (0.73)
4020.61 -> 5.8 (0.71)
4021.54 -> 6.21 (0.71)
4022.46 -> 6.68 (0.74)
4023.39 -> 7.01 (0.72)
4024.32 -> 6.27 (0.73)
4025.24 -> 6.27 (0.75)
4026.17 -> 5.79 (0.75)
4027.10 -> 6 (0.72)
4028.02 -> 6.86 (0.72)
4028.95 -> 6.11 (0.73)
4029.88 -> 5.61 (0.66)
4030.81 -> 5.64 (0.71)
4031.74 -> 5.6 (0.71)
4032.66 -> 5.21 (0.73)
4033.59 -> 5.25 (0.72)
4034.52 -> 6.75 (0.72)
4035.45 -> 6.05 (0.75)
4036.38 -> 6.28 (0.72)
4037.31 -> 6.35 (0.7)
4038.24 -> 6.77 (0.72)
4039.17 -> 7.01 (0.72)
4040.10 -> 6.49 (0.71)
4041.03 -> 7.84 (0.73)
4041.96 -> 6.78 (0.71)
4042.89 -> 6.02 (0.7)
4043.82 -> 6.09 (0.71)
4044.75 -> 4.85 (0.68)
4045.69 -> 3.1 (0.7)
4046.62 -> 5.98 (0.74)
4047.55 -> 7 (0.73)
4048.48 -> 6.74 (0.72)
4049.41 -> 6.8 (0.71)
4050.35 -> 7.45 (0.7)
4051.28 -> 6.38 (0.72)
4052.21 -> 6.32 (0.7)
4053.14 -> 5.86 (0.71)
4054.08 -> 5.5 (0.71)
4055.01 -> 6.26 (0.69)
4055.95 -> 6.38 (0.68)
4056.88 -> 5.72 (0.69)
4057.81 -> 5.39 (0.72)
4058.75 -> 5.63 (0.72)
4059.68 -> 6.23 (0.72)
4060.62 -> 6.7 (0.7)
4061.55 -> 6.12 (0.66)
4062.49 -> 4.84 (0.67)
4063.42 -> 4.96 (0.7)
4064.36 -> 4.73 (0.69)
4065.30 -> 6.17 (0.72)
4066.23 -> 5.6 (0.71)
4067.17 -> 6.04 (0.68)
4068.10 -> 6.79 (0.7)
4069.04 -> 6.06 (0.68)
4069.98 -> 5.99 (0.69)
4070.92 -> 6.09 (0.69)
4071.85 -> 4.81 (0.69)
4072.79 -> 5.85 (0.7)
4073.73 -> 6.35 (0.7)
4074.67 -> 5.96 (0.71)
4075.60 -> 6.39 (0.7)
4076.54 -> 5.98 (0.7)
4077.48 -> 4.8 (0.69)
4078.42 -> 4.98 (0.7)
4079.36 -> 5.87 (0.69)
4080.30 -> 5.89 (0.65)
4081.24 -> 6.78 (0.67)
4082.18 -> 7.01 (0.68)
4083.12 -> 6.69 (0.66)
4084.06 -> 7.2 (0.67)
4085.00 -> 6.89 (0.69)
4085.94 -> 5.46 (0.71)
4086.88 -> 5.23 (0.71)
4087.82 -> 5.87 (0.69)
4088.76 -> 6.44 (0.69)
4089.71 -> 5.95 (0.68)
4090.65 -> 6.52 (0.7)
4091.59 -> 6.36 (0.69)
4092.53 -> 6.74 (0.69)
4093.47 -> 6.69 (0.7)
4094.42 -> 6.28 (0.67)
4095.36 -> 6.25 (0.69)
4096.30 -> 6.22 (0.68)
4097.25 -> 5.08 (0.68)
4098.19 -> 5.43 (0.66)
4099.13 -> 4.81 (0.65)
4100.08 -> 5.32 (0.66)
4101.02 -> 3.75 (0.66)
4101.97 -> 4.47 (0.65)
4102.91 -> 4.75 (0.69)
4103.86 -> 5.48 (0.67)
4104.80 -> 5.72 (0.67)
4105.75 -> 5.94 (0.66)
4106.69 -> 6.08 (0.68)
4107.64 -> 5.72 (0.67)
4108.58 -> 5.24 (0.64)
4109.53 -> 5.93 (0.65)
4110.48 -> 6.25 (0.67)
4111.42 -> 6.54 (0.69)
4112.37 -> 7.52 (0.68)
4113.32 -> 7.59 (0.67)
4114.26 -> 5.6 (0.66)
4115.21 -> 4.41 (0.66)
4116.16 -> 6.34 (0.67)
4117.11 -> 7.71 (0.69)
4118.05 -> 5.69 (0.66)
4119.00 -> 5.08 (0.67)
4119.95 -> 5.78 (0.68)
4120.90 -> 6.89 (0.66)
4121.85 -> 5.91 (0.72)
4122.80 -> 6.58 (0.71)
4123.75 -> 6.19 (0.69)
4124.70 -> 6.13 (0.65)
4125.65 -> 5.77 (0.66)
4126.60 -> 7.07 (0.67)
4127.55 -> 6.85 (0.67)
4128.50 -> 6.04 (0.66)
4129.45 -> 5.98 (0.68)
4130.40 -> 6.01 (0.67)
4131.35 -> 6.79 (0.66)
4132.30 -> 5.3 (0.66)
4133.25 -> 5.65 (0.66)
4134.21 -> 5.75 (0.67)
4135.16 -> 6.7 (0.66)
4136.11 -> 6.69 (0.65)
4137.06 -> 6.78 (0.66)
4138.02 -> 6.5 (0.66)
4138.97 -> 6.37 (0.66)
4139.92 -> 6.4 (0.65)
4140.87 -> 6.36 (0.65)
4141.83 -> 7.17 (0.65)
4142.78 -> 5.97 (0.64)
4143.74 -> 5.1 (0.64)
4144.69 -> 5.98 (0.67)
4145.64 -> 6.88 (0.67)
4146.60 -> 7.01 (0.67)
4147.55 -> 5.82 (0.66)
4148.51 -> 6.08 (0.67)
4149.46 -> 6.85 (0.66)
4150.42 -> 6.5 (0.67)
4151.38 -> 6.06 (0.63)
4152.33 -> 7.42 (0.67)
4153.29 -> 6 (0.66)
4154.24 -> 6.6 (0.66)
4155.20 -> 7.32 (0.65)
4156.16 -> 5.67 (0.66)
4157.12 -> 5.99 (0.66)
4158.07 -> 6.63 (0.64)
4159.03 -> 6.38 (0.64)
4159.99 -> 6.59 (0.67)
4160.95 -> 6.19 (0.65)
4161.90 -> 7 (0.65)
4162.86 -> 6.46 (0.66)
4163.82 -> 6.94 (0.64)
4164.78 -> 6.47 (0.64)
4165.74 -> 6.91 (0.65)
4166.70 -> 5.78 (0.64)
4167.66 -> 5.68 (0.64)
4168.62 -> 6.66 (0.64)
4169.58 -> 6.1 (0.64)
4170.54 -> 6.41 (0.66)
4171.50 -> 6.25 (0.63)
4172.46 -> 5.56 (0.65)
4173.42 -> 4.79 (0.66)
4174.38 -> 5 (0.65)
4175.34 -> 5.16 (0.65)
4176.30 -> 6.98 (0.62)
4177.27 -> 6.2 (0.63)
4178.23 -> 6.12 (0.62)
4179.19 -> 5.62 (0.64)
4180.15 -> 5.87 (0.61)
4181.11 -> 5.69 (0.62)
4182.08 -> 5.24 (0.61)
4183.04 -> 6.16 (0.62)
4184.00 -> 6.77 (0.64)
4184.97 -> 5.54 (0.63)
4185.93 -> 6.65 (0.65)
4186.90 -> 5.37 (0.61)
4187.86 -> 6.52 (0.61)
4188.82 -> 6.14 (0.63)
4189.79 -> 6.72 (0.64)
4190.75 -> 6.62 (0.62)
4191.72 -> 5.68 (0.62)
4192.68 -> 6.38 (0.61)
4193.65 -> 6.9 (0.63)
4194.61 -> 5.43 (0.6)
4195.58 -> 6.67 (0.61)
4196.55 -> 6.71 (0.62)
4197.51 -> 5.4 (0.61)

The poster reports 1.75 A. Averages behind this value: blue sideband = 6.06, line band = 5.91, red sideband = 6.29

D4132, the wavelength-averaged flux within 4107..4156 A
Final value 6.29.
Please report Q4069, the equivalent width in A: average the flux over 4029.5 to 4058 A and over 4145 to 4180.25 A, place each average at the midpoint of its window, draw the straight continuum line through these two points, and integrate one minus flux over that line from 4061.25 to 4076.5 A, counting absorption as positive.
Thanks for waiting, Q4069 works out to 0.9 A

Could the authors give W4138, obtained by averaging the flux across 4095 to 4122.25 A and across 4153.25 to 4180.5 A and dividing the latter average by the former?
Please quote 1.1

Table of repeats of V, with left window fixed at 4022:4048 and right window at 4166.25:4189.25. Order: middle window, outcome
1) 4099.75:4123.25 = 0.6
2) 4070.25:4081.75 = 0.5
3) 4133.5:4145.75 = -0.7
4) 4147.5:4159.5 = -0.9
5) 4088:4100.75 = 0.2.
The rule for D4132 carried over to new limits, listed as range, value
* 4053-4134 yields 5.95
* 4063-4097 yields 6.05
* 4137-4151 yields 6.37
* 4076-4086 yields 6.17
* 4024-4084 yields 6.04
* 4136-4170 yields 6.42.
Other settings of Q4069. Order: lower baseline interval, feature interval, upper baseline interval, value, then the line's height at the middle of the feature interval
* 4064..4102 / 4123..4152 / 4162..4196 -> -1.3 A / 6.02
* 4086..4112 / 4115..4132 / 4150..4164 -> -0.4 A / 6.07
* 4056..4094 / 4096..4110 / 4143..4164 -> 1.9 A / 6.15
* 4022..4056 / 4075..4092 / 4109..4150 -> 0.3 A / 6.24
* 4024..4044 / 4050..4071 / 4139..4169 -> 1.1 A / 6.27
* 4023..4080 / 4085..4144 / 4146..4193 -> 0.9 A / 6.12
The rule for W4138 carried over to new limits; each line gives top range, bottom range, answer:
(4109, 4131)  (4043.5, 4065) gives 1.07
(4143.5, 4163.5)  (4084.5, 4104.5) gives 1.12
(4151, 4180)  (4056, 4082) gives 1.07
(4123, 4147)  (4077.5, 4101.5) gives 1.06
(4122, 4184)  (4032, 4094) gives 1.03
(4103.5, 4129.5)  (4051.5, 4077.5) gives 1.05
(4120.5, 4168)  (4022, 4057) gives 1.03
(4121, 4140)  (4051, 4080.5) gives 1.08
